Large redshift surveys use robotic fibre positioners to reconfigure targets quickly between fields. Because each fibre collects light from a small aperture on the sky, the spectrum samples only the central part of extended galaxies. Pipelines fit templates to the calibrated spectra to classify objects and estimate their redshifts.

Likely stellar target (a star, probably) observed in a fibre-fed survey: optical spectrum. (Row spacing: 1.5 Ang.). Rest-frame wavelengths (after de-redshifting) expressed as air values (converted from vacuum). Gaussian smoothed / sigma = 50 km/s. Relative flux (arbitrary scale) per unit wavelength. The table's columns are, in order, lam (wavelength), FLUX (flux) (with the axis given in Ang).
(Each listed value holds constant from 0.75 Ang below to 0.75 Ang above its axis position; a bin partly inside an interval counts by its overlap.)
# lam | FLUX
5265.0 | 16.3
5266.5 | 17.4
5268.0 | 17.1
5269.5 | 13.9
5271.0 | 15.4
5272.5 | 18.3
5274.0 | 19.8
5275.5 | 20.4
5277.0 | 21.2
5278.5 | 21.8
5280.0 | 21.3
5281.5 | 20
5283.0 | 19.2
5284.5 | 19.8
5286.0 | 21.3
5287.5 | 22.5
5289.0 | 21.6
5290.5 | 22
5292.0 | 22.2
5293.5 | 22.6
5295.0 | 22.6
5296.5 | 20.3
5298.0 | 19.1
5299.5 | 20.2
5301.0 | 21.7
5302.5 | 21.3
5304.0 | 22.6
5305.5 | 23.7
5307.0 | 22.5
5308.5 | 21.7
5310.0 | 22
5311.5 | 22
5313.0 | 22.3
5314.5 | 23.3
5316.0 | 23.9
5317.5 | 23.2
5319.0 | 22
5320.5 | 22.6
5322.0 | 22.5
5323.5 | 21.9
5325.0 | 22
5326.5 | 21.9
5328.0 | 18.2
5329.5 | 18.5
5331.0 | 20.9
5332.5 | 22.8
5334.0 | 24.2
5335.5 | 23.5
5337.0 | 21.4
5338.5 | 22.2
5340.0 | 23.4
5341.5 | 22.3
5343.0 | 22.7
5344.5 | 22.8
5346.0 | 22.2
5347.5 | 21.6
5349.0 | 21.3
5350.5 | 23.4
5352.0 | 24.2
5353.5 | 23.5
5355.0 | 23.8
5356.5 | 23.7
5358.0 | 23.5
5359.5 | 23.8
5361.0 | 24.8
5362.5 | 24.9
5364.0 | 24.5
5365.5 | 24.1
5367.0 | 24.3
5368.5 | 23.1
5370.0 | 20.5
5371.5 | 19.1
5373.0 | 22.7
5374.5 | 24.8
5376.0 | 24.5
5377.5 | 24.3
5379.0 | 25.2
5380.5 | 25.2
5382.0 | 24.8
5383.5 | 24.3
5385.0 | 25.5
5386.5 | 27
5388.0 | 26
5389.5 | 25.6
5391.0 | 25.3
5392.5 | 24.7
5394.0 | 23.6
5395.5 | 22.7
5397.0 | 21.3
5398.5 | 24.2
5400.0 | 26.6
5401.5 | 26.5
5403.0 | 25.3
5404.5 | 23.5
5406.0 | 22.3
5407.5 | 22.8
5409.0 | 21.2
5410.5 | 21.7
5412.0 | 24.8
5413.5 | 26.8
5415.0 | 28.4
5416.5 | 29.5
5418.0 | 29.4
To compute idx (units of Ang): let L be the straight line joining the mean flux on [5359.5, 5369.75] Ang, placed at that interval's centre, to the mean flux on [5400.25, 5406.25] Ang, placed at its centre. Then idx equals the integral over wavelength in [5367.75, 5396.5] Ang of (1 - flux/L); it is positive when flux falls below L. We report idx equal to 0.3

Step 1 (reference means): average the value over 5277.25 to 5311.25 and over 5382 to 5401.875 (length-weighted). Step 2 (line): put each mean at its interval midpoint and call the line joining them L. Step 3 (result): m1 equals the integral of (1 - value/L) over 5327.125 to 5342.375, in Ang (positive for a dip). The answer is 0.7 Ang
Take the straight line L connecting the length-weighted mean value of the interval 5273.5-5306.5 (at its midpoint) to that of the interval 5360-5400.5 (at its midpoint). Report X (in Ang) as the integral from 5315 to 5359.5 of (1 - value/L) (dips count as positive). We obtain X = 0.7 Ang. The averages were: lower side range 21.3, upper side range 24.2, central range 22.4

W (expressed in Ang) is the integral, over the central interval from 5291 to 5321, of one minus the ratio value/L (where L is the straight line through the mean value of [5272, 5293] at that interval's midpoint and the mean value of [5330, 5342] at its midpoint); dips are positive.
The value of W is -0.7 Ang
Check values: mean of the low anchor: 20.9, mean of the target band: 22.1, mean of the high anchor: 22.5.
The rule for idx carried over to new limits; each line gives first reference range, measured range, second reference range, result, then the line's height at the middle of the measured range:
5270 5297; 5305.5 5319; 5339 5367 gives -0.5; 21.8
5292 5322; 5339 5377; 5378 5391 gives 1.7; 24.3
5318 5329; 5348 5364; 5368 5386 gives -0.6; 22.9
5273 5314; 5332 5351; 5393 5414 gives -0.1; 22.4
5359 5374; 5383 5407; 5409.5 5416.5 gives 0.1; 24.7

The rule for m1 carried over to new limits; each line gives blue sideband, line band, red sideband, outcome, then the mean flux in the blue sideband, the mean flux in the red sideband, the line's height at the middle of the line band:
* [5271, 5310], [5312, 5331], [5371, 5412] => 0.2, 21.1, 24.1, 22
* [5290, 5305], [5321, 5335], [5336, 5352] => 0.4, 21.5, 22.4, 22.1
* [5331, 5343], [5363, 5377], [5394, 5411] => 0.0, 22.7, 23.5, 23.1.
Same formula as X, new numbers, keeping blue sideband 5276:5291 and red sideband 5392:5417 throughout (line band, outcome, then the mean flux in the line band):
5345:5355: 0.0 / 22.8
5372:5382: -0.3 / 24.3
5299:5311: -0.2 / 22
